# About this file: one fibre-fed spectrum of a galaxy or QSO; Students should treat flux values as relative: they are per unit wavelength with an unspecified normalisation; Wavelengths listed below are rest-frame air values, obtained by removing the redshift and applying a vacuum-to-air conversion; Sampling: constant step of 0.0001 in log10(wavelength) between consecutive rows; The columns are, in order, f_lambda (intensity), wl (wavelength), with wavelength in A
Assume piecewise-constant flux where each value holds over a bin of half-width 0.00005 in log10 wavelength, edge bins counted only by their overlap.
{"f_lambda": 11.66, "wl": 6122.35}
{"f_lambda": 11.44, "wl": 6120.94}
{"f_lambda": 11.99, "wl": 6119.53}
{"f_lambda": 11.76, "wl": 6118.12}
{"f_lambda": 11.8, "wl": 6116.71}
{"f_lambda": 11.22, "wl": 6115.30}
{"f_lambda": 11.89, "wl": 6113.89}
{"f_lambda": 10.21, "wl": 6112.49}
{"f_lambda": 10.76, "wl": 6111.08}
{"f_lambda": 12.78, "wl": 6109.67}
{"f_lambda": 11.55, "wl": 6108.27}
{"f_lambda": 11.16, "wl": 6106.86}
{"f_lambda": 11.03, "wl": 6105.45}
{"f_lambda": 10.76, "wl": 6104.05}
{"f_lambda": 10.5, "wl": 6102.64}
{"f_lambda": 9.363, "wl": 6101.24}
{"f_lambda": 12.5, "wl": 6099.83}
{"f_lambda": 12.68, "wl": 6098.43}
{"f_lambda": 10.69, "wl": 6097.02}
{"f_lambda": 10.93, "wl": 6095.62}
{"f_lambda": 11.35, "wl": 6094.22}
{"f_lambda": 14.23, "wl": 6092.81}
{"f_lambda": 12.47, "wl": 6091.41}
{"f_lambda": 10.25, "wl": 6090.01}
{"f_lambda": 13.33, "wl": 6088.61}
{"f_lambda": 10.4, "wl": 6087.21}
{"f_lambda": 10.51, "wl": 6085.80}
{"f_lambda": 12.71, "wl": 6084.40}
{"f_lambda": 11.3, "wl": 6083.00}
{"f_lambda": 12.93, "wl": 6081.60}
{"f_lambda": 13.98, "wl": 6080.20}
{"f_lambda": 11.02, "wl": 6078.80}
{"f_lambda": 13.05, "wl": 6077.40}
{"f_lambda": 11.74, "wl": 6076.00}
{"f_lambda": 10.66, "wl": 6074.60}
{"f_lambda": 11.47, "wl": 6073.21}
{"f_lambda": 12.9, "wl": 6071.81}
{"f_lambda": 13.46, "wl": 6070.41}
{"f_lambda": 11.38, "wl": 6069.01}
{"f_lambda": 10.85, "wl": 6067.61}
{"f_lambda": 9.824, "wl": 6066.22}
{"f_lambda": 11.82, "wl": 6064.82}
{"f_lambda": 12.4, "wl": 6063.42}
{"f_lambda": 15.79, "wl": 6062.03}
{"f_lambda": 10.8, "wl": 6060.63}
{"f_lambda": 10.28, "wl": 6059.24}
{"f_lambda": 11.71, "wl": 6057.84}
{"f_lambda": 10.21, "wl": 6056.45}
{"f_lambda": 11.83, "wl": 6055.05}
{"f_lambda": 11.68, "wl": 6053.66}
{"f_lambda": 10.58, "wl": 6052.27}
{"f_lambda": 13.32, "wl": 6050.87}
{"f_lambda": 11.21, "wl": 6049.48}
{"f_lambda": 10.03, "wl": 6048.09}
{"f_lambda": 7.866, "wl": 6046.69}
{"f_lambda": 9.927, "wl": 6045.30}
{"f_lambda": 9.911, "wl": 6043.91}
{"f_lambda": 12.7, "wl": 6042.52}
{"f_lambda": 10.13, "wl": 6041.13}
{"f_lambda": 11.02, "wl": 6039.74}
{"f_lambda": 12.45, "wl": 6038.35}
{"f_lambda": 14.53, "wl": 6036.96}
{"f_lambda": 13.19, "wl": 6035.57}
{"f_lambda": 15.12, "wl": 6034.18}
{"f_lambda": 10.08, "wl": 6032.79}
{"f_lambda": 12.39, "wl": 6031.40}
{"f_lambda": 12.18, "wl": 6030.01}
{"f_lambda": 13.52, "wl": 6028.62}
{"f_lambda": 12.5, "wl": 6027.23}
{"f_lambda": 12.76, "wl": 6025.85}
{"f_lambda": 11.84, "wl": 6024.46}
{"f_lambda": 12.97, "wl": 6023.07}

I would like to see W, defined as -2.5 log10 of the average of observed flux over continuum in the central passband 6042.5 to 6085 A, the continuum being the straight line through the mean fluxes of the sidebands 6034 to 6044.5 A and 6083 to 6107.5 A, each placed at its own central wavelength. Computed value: 0.03 mag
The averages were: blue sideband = 12.3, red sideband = 11.5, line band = 11.6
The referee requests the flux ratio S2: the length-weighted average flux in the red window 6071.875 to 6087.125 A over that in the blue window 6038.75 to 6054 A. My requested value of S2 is 1.11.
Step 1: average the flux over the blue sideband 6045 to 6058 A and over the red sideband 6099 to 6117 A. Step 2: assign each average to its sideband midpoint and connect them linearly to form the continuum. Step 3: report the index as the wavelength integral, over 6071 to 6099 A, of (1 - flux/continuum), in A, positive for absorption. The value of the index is -2.3 A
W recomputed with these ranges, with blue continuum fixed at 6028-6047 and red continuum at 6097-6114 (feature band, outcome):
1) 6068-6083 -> -0.06 mag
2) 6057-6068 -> -0.01 mag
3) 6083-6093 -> -0.04 mag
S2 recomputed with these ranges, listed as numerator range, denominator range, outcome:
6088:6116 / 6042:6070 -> 1.02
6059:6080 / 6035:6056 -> 1.05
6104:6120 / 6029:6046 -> 0.95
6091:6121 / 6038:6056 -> 1.05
